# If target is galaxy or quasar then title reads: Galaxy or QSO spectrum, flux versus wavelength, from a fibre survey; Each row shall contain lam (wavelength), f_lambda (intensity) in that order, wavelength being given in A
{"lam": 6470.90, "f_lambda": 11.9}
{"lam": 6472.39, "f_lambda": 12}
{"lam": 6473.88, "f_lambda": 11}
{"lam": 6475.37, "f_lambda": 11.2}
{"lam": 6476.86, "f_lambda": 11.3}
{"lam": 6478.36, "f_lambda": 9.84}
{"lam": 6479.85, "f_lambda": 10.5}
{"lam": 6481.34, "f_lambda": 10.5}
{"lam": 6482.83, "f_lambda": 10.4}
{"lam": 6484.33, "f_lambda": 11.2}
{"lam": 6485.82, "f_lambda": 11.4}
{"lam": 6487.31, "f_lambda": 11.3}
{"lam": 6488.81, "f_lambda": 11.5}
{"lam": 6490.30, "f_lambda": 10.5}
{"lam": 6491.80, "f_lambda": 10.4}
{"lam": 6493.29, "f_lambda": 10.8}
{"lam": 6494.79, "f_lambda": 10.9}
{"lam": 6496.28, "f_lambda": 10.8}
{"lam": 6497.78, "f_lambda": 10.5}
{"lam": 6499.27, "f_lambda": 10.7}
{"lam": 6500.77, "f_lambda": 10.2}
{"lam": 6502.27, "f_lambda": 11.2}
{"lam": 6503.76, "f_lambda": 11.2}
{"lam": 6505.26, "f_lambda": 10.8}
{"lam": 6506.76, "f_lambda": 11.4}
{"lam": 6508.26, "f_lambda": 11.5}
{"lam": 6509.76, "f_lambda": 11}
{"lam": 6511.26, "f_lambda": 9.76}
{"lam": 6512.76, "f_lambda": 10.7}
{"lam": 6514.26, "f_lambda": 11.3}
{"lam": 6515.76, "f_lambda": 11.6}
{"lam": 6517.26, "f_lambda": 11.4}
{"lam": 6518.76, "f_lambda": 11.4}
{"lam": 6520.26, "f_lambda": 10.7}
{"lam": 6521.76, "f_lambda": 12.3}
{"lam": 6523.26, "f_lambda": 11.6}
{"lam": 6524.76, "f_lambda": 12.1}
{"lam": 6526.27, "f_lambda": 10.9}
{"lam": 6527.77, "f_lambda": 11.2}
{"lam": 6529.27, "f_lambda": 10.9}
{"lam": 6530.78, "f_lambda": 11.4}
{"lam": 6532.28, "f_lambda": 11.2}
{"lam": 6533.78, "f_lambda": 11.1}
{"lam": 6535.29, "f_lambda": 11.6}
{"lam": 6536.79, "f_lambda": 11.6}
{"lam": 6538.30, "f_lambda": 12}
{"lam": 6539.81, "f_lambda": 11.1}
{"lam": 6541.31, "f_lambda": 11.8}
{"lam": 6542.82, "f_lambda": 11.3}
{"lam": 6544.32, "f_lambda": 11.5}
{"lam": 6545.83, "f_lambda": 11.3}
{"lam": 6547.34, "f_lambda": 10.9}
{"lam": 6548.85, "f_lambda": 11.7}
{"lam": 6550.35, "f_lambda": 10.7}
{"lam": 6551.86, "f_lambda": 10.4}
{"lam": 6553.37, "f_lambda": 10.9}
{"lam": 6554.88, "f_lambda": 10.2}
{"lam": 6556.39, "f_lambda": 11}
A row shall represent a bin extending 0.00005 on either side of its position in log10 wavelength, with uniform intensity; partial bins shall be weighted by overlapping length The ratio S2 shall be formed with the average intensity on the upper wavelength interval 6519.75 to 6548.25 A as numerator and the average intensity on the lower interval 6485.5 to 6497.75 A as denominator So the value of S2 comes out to 1.05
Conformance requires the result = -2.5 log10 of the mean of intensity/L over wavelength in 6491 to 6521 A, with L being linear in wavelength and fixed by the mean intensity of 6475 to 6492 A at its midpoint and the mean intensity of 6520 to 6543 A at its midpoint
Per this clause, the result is 0.021 mag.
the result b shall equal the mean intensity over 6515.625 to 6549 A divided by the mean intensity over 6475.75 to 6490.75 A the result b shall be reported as 1.05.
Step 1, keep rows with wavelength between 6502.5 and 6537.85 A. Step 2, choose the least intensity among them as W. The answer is 9.76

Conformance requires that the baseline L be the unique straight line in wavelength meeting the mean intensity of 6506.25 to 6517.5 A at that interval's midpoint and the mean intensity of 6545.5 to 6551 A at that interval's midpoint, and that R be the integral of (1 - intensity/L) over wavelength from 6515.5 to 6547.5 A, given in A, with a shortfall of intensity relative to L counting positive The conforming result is -0.9 A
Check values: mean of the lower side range 11.1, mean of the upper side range 11.2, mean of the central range 11.4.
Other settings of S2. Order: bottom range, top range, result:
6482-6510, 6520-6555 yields 1.03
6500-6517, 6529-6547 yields 1.04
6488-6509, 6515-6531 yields 1.05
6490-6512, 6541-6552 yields 1.04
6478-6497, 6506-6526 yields 1.04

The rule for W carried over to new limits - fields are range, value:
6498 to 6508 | 10.2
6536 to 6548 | 10.9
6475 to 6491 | 9.84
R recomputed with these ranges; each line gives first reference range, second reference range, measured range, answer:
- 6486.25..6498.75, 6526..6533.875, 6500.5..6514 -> 0.08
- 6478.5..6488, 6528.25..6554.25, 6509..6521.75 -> 0.00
